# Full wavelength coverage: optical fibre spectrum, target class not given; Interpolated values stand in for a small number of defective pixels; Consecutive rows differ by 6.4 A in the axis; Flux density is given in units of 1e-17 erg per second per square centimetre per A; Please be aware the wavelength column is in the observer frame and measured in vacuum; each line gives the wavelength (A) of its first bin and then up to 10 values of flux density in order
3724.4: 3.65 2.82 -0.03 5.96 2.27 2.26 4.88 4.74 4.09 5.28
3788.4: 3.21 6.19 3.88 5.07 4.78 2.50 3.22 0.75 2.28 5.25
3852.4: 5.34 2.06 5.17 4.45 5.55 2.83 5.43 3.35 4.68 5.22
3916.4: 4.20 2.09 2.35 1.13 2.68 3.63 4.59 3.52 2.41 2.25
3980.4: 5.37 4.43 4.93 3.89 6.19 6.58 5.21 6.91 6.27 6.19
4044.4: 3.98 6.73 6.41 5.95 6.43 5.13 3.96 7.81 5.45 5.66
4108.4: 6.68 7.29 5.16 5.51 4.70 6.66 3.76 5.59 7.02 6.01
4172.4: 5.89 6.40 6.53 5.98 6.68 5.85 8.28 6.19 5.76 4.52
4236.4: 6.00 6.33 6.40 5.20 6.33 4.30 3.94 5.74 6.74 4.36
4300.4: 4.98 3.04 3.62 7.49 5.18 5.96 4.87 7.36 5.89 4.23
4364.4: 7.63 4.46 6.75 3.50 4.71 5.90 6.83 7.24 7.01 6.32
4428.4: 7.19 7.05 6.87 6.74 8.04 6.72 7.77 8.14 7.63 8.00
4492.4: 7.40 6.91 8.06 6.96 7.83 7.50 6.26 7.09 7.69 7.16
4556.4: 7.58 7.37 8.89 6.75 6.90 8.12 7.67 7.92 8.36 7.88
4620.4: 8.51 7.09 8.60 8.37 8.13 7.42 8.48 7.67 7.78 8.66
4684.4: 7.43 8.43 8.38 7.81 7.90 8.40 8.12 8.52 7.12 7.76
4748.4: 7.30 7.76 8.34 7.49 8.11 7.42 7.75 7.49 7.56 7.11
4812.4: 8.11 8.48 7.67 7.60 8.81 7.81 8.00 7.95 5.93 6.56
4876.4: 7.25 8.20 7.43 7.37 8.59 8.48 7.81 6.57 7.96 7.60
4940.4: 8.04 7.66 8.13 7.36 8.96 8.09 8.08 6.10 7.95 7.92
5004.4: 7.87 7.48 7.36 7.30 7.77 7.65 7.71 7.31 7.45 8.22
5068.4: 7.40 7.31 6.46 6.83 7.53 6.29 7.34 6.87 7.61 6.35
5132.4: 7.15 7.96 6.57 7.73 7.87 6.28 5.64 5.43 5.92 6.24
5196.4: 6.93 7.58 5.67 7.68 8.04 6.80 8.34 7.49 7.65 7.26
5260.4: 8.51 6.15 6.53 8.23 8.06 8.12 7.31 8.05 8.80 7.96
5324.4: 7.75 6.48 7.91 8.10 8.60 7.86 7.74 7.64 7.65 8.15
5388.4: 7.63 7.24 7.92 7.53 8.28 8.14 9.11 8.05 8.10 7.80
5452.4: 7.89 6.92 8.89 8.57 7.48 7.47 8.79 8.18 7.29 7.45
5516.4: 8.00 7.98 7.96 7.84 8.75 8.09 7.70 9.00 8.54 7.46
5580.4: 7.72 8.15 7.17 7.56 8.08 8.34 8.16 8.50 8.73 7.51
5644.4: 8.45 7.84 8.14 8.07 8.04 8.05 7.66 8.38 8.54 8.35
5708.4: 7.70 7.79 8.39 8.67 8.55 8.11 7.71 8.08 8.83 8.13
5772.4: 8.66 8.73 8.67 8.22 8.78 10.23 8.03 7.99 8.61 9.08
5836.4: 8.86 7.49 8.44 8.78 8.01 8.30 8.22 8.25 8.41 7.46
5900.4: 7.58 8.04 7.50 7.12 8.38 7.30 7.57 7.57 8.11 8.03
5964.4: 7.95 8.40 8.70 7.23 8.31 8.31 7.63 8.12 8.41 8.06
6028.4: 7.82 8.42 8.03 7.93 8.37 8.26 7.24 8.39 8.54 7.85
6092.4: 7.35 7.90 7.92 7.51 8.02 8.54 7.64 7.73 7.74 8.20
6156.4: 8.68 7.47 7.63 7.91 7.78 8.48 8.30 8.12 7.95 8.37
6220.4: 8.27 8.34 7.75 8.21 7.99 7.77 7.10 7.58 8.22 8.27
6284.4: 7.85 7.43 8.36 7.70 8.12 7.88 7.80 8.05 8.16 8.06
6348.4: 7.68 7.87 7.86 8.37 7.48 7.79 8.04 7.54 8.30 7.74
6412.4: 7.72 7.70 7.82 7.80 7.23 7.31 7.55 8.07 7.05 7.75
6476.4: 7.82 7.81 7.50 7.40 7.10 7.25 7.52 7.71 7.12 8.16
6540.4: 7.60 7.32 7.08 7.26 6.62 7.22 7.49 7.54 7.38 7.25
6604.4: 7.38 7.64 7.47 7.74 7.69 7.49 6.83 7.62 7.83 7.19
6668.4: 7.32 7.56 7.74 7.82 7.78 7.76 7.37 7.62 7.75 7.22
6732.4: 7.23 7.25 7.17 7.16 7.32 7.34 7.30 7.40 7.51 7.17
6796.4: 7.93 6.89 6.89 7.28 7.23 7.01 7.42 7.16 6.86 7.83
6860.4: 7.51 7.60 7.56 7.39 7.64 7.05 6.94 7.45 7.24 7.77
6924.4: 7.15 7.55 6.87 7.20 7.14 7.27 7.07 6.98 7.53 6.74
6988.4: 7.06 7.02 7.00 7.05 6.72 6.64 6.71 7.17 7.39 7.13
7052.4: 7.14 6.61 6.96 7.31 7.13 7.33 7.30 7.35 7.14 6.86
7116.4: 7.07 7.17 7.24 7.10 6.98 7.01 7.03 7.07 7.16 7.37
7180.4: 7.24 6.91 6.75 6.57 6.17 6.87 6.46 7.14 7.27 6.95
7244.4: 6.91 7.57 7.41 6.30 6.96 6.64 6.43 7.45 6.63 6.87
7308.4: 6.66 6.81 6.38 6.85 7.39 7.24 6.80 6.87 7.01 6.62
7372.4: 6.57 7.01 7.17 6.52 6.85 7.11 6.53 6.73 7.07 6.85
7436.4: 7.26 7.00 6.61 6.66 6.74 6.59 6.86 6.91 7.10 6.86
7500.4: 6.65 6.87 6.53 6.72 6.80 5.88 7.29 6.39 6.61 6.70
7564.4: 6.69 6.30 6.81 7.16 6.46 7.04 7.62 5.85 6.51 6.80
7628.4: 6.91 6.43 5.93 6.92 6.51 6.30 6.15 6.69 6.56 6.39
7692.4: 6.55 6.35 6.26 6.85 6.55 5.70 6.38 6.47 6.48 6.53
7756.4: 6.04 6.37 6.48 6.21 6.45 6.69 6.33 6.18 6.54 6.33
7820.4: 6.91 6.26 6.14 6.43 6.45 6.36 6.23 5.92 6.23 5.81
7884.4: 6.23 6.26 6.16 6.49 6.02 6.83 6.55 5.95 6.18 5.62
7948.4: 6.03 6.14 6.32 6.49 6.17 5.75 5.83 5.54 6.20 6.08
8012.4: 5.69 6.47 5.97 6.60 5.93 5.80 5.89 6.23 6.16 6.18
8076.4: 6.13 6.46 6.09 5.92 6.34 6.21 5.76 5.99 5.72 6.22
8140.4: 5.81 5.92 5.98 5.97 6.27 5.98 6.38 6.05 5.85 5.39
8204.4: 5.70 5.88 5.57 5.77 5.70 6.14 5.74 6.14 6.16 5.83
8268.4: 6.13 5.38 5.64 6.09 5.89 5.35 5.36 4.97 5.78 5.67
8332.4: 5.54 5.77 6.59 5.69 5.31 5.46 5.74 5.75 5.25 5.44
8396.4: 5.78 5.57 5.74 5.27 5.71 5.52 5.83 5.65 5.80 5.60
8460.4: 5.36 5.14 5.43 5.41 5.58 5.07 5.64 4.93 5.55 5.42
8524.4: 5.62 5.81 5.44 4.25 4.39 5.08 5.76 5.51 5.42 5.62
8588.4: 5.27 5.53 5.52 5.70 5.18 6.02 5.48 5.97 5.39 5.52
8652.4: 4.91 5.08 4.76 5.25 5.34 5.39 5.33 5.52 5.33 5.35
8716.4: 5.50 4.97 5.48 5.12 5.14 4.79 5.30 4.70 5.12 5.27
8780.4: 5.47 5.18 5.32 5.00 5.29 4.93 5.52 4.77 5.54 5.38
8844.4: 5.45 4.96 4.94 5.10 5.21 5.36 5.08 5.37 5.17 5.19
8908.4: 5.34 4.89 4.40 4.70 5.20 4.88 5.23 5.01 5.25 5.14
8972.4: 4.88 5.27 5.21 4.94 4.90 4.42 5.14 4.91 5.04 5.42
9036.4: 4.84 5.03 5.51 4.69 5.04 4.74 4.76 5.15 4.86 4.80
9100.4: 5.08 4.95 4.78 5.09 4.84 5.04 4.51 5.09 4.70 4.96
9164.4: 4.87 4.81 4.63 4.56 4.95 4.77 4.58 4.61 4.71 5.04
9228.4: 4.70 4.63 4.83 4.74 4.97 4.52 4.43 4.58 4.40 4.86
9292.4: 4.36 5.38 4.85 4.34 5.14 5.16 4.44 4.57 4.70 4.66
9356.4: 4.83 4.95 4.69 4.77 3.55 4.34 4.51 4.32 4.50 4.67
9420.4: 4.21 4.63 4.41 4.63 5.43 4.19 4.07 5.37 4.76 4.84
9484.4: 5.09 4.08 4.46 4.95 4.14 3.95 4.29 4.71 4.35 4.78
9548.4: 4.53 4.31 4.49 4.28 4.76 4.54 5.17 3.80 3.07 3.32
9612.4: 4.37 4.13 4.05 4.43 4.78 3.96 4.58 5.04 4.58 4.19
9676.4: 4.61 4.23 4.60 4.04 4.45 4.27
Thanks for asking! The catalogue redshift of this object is 0.000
